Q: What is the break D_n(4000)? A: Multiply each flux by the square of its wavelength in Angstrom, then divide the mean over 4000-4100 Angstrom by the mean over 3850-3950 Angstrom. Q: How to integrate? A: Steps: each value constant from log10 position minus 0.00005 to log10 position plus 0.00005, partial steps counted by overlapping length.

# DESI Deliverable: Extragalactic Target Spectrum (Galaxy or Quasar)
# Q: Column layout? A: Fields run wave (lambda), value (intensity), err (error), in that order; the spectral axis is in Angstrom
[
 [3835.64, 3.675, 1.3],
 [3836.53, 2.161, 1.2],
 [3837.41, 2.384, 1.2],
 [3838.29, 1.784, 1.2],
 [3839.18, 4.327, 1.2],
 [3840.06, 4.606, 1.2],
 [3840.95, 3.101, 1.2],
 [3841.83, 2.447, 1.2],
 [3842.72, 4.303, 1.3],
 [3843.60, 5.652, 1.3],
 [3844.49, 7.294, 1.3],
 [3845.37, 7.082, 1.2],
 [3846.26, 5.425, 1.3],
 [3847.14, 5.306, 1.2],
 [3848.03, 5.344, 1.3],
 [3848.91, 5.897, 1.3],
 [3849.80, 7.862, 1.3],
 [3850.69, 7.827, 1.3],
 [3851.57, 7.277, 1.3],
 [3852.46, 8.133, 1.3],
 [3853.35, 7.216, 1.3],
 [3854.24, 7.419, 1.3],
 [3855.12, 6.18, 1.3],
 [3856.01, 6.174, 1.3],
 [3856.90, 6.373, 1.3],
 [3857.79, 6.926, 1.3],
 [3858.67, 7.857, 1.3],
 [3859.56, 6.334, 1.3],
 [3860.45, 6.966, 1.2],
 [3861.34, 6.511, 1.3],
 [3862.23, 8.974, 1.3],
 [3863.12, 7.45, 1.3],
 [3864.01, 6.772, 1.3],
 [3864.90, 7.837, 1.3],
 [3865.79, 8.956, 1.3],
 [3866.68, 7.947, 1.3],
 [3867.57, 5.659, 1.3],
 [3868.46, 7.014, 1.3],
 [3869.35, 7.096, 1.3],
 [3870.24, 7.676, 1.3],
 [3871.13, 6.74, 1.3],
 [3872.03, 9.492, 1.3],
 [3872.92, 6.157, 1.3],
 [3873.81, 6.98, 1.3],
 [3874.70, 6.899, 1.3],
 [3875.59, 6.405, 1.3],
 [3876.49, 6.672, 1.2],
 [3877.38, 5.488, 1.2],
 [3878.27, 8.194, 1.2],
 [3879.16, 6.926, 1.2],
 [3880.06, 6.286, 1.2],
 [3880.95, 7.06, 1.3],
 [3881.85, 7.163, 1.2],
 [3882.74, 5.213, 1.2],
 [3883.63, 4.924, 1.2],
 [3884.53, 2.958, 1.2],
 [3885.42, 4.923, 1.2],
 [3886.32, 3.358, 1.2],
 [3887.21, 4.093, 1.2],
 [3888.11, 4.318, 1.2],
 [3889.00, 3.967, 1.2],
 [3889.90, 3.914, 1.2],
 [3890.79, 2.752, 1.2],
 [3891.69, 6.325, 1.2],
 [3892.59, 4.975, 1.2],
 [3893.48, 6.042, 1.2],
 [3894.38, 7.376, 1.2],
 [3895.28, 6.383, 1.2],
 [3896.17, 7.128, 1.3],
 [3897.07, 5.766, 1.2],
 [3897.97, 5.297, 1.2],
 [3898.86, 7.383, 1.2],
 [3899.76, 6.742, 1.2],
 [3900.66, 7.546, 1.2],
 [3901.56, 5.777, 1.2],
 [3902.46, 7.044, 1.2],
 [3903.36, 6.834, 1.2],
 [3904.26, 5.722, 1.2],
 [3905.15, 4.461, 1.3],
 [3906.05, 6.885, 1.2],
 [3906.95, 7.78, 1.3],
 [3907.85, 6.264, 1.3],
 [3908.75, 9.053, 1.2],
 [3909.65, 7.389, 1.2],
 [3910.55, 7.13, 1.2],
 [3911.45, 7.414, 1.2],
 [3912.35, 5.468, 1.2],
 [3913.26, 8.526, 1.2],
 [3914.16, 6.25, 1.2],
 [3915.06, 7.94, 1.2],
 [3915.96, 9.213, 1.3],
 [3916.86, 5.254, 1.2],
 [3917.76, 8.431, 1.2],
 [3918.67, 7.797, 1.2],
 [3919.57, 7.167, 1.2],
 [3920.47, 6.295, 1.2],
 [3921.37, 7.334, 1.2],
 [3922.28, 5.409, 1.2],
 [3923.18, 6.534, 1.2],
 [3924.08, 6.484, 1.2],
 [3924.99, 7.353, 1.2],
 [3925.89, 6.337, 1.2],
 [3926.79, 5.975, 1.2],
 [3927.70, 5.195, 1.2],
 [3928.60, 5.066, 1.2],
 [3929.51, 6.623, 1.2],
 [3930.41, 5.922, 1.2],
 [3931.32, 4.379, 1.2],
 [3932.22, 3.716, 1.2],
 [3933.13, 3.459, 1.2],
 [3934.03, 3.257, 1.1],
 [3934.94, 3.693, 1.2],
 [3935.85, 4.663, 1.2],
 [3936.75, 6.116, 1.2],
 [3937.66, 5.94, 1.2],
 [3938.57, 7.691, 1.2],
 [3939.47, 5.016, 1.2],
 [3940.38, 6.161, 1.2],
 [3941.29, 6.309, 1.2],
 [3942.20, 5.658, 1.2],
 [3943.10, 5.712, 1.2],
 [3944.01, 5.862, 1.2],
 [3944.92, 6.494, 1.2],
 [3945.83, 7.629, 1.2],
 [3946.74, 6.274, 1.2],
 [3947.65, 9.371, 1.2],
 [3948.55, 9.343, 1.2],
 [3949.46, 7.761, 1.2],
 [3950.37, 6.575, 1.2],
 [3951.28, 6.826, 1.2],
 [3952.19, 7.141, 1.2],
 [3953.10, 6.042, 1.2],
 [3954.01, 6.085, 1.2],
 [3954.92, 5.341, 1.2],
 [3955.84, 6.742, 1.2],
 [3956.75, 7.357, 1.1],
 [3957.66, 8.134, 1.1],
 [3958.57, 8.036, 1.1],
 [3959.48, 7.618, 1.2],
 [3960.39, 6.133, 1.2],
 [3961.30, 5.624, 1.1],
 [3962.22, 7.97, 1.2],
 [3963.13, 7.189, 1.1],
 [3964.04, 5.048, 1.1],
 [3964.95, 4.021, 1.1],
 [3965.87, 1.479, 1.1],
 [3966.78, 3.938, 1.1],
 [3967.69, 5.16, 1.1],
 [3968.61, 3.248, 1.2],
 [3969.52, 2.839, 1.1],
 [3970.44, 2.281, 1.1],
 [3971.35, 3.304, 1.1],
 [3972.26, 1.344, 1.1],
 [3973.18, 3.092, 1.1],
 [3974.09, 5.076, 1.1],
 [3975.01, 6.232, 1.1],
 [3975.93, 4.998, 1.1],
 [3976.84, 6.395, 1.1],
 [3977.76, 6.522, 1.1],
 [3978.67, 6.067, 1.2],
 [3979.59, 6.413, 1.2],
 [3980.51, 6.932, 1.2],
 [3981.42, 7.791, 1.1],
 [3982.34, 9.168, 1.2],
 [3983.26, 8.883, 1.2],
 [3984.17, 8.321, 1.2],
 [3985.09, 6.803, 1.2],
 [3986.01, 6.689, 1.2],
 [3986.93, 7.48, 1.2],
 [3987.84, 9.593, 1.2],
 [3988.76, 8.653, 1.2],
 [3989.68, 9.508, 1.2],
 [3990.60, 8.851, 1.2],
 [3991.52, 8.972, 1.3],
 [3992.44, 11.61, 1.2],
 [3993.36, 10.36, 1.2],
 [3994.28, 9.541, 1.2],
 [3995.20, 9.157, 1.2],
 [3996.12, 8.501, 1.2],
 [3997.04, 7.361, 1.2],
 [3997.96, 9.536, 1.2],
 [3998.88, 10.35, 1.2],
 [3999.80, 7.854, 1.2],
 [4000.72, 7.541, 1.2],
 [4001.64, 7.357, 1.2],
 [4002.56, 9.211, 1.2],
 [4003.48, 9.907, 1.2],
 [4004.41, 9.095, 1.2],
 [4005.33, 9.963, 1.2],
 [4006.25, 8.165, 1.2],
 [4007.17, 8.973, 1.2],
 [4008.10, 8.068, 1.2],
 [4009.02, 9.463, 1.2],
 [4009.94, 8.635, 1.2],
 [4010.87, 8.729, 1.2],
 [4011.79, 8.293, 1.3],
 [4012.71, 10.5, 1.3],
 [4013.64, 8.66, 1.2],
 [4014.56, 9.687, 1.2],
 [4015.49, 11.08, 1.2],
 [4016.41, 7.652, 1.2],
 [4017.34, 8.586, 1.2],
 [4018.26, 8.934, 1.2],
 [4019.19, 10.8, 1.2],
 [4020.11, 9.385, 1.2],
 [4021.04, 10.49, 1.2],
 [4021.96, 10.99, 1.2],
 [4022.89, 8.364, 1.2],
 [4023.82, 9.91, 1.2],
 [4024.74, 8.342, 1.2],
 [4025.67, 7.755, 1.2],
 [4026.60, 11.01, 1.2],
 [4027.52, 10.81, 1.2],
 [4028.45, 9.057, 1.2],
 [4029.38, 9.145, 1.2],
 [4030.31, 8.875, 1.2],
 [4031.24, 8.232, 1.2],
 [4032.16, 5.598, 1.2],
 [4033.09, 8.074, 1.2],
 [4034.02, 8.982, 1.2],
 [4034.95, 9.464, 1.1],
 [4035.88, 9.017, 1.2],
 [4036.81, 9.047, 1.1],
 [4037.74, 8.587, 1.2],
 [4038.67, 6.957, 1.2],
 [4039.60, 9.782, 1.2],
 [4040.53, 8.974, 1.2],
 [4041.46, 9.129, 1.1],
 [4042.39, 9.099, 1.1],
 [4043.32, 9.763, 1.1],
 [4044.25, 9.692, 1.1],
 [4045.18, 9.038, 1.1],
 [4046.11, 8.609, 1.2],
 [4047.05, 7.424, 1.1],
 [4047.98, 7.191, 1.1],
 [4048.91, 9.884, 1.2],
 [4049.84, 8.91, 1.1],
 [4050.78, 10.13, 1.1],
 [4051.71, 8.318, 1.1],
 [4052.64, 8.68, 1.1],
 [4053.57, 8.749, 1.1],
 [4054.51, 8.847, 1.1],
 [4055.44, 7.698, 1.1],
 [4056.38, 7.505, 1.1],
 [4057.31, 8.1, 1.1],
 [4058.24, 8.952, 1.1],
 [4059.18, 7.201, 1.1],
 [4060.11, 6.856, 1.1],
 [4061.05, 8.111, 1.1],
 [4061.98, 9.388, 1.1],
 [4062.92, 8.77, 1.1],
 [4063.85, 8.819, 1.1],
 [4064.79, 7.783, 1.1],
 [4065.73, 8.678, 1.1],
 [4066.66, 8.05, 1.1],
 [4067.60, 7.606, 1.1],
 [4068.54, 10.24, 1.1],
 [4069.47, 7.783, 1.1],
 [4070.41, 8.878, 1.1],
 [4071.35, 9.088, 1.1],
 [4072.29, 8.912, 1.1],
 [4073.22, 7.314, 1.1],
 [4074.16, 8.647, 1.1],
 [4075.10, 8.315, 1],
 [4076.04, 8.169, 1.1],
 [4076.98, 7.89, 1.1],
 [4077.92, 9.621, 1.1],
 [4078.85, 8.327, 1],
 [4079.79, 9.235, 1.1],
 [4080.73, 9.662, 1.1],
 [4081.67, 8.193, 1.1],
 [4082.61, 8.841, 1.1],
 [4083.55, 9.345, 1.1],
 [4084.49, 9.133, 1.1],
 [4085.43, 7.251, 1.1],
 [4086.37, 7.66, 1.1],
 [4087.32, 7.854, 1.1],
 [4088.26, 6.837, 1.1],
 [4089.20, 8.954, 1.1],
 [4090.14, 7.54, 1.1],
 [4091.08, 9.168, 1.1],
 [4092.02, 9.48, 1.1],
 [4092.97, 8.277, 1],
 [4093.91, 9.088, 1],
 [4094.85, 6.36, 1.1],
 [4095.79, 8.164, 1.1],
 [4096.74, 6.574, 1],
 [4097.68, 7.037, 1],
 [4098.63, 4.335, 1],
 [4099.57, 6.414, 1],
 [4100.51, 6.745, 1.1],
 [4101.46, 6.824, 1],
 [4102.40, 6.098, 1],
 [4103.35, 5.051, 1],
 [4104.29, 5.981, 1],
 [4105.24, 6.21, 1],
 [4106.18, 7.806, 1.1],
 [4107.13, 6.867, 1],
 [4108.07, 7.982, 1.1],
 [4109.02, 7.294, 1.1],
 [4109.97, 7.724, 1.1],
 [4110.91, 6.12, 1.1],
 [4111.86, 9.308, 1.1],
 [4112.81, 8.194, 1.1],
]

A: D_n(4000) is 1.44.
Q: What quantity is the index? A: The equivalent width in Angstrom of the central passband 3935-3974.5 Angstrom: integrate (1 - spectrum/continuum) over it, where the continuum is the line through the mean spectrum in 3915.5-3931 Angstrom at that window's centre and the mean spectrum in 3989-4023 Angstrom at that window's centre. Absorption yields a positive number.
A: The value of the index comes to 9.10 Angstrom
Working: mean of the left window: 6.59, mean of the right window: 9.2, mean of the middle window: 5.78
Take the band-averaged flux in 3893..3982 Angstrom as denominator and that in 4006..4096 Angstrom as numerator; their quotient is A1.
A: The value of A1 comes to 1.4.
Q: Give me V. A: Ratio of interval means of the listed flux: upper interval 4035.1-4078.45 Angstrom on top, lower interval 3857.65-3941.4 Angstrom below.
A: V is 1.36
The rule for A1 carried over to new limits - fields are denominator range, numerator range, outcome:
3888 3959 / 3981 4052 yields 1.41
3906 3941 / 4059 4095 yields 1.33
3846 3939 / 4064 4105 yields 1.24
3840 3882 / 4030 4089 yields 1.27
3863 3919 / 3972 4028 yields 1.31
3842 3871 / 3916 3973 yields 0.86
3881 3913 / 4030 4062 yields 1.44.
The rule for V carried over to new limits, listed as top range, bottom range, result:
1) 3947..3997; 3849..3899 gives 1.04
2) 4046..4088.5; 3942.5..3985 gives 1.38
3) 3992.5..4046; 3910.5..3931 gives 1.35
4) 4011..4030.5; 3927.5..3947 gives 1.72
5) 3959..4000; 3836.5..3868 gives 1.10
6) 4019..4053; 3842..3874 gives 1.30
